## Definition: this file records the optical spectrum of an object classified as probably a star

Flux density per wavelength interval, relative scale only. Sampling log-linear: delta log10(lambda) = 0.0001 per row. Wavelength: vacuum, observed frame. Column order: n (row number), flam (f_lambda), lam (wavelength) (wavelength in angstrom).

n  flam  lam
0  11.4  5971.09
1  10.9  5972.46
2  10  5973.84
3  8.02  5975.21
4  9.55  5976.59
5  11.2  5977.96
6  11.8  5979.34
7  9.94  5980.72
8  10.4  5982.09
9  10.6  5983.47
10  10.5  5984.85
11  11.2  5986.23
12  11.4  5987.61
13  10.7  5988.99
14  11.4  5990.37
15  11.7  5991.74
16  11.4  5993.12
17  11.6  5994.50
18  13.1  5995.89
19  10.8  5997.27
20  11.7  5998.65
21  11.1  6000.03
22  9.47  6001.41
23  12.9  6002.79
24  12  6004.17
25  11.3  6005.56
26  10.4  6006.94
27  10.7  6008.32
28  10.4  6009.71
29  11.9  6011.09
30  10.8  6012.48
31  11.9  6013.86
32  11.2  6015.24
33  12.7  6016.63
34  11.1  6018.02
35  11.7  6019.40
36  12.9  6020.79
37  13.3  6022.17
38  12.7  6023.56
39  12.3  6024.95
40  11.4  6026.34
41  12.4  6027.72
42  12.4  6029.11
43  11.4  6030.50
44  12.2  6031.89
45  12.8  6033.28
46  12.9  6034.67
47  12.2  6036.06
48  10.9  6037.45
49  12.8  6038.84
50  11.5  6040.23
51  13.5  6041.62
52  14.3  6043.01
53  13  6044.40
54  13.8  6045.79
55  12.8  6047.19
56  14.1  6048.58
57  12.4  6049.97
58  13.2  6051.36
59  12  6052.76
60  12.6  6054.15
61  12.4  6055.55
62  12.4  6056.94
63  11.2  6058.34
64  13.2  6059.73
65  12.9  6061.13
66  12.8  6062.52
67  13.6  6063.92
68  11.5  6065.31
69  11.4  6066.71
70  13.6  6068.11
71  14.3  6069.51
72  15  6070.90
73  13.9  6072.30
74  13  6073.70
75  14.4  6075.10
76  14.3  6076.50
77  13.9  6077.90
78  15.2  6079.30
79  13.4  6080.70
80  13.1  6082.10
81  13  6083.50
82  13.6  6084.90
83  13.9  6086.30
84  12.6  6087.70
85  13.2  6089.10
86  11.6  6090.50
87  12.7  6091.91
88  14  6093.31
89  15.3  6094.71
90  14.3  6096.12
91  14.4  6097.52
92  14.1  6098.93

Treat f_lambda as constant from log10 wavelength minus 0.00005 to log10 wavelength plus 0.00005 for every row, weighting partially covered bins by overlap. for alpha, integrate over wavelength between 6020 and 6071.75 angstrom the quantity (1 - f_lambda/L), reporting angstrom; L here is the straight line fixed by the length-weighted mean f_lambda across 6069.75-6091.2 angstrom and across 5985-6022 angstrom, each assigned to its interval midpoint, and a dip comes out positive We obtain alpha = -0.3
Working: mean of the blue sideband 11.5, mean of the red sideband 13.6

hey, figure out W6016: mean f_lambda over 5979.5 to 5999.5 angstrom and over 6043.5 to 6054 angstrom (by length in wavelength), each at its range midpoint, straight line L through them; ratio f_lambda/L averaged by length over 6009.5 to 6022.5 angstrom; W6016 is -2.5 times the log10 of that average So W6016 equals 0.020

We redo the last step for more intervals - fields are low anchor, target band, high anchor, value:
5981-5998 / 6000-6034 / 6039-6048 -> 0.04 mag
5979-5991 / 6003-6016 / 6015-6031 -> 0.04 mag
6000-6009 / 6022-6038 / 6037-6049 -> 0.01 mag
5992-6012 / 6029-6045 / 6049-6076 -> -0.02 mag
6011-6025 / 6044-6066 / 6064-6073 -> 0.02 mag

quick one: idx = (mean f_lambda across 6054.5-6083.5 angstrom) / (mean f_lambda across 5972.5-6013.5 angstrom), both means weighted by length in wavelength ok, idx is 1.2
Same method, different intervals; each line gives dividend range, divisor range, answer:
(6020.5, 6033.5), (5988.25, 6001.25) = 1.08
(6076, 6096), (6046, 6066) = 1.07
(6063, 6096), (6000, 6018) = 1.20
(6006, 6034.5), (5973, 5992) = 1.12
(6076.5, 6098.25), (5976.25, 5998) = 1.23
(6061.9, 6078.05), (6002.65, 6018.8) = 1.18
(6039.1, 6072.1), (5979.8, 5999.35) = 1.16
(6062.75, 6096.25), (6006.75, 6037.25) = 1.13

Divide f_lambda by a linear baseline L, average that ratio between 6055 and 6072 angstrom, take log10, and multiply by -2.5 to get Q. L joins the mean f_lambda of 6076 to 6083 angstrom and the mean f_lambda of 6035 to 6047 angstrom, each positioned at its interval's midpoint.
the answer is 0.05 mag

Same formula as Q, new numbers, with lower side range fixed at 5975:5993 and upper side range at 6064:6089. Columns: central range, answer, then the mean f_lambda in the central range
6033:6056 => -0.02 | 12.8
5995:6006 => -0.03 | 11.5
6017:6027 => -0.03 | 12.2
